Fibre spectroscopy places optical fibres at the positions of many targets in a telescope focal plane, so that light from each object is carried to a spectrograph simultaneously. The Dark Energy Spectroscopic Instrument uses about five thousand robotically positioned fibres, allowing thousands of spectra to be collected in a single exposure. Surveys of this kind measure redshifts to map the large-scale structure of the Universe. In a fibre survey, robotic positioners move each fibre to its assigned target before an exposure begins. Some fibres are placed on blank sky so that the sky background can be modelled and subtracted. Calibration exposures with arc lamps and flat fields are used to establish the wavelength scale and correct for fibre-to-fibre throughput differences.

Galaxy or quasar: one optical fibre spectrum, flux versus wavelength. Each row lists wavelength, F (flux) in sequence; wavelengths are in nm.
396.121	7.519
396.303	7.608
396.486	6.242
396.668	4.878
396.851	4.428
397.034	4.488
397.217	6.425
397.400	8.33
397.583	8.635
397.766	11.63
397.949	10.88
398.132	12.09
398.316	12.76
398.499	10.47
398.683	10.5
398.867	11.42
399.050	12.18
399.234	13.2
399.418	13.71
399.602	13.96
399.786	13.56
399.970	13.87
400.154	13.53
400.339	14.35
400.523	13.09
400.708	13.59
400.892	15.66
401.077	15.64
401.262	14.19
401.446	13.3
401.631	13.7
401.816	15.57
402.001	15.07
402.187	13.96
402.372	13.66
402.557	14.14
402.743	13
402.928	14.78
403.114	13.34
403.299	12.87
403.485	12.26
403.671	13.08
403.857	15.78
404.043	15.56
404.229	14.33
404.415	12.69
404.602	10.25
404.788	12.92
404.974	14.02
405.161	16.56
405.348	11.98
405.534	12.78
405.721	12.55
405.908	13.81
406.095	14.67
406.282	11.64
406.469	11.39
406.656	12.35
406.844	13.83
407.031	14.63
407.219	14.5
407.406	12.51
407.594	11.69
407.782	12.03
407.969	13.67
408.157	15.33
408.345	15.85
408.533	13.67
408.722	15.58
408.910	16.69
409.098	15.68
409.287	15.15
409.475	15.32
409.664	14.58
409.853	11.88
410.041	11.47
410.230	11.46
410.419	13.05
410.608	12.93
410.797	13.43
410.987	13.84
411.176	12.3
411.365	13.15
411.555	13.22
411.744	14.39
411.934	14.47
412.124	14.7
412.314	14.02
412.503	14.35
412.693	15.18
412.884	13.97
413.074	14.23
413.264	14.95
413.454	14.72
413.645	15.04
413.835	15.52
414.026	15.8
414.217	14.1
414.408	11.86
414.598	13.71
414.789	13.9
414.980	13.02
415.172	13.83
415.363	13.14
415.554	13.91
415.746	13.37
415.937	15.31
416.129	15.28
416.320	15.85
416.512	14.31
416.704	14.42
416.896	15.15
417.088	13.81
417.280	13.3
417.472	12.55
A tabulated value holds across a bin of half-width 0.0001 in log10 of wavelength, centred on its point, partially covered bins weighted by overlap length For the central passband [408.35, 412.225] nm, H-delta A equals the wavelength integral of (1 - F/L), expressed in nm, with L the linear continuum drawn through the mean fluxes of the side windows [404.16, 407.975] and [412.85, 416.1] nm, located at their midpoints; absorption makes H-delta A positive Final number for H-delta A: -0.08 nm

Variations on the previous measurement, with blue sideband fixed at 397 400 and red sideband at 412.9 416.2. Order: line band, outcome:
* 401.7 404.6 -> -0.450 nm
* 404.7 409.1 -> -0.338 nm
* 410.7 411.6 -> 0.024 nm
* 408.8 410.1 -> -0.125 nm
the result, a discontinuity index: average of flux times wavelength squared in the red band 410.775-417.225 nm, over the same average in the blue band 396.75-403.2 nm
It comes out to 1.23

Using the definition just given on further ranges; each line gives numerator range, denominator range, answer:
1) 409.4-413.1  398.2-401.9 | 1.07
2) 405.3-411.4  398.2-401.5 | 1.06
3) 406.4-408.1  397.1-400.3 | 1.17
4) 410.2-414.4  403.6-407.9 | 1.09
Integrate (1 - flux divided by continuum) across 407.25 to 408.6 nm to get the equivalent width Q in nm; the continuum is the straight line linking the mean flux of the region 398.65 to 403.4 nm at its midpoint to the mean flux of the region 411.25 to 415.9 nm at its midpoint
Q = 0.03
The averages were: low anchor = 13.7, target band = 13.6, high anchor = 14.1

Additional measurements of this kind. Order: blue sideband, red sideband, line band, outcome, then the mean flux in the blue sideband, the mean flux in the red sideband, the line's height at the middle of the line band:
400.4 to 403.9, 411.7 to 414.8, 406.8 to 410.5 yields 0.083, 14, 14.4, 14.3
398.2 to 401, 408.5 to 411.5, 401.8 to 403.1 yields -0.091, 13.1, 13.8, 13.3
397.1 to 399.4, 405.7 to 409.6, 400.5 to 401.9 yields -0.315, 10.7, 14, 11.8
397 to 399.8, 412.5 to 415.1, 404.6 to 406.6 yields -0.090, 11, 14.3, 12.5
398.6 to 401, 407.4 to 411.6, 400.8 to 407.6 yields -0.091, 13.3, 13.7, 13.5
